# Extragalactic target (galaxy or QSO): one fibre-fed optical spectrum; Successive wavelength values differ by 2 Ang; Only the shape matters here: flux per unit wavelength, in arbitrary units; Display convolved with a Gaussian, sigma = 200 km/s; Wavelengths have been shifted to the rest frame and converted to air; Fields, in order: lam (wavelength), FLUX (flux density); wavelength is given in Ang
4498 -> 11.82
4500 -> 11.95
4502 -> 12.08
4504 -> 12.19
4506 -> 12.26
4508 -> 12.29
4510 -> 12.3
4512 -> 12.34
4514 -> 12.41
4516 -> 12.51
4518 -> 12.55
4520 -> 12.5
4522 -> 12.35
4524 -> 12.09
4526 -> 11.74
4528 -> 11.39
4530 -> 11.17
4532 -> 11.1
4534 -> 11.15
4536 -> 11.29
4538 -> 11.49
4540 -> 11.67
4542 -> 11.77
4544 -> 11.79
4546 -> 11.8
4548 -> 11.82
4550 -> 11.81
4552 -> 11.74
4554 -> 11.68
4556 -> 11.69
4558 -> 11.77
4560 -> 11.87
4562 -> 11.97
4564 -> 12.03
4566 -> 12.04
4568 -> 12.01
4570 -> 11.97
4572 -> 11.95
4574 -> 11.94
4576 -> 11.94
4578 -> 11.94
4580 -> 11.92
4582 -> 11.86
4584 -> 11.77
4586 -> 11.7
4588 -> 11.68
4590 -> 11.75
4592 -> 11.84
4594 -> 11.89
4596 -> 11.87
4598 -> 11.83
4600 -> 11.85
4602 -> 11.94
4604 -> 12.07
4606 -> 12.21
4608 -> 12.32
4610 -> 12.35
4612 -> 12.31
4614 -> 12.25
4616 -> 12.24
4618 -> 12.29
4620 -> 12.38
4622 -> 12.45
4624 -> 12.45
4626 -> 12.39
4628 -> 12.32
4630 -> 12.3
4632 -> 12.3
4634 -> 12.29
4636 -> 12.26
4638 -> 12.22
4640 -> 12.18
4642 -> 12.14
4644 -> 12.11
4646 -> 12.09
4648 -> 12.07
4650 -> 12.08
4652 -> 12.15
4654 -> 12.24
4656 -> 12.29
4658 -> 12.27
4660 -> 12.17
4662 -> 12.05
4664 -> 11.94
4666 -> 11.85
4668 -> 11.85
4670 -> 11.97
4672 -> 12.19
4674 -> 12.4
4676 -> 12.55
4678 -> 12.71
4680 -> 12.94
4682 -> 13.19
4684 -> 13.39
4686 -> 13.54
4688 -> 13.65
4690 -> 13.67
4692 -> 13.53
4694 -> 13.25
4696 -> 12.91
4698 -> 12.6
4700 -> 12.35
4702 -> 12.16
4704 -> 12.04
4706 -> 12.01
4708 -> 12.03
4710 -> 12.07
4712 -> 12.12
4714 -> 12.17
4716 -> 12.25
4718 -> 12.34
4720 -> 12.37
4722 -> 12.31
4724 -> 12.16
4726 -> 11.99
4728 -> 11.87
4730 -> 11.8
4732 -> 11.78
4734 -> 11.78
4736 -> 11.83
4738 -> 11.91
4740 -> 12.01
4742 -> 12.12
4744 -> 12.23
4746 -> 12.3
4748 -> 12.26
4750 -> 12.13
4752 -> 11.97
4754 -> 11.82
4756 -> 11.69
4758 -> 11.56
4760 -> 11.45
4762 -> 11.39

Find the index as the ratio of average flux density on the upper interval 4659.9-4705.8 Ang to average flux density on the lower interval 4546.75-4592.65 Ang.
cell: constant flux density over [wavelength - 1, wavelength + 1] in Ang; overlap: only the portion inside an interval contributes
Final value 1.07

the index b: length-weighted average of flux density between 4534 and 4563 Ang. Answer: 11.7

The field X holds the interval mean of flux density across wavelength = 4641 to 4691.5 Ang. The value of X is 12.5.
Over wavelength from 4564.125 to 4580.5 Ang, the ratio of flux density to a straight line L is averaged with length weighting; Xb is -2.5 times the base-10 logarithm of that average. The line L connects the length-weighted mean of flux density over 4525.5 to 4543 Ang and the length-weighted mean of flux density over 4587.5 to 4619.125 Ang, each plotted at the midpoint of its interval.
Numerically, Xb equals -0.019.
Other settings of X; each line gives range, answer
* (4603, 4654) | 12.2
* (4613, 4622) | 12.3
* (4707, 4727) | 12.2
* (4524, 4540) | 11.4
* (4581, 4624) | 12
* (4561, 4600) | 11.9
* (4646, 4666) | 12.1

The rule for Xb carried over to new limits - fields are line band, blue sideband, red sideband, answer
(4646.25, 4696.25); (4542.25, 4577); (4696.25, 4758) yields -0.050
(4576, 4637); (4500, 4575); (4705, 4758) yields -0.013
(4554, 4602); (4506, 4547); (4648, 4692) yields 0.023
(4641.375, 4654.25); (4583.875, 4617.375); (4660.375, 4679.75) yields 0.001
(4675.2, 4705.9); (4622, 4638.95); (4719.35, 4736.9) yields -0.072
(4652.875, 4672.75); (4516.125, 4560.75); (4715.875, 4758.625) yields -0.015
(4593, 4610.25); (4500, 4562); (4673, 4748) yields 0.007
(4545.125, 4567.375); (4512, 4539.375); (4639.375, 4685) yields 0.009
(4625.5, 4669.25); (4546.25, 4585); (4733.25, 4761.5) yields -0.023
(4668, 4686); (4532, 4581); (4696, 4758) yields -0.059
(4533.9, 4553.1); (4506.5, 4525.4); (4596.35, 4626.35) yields 0.060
